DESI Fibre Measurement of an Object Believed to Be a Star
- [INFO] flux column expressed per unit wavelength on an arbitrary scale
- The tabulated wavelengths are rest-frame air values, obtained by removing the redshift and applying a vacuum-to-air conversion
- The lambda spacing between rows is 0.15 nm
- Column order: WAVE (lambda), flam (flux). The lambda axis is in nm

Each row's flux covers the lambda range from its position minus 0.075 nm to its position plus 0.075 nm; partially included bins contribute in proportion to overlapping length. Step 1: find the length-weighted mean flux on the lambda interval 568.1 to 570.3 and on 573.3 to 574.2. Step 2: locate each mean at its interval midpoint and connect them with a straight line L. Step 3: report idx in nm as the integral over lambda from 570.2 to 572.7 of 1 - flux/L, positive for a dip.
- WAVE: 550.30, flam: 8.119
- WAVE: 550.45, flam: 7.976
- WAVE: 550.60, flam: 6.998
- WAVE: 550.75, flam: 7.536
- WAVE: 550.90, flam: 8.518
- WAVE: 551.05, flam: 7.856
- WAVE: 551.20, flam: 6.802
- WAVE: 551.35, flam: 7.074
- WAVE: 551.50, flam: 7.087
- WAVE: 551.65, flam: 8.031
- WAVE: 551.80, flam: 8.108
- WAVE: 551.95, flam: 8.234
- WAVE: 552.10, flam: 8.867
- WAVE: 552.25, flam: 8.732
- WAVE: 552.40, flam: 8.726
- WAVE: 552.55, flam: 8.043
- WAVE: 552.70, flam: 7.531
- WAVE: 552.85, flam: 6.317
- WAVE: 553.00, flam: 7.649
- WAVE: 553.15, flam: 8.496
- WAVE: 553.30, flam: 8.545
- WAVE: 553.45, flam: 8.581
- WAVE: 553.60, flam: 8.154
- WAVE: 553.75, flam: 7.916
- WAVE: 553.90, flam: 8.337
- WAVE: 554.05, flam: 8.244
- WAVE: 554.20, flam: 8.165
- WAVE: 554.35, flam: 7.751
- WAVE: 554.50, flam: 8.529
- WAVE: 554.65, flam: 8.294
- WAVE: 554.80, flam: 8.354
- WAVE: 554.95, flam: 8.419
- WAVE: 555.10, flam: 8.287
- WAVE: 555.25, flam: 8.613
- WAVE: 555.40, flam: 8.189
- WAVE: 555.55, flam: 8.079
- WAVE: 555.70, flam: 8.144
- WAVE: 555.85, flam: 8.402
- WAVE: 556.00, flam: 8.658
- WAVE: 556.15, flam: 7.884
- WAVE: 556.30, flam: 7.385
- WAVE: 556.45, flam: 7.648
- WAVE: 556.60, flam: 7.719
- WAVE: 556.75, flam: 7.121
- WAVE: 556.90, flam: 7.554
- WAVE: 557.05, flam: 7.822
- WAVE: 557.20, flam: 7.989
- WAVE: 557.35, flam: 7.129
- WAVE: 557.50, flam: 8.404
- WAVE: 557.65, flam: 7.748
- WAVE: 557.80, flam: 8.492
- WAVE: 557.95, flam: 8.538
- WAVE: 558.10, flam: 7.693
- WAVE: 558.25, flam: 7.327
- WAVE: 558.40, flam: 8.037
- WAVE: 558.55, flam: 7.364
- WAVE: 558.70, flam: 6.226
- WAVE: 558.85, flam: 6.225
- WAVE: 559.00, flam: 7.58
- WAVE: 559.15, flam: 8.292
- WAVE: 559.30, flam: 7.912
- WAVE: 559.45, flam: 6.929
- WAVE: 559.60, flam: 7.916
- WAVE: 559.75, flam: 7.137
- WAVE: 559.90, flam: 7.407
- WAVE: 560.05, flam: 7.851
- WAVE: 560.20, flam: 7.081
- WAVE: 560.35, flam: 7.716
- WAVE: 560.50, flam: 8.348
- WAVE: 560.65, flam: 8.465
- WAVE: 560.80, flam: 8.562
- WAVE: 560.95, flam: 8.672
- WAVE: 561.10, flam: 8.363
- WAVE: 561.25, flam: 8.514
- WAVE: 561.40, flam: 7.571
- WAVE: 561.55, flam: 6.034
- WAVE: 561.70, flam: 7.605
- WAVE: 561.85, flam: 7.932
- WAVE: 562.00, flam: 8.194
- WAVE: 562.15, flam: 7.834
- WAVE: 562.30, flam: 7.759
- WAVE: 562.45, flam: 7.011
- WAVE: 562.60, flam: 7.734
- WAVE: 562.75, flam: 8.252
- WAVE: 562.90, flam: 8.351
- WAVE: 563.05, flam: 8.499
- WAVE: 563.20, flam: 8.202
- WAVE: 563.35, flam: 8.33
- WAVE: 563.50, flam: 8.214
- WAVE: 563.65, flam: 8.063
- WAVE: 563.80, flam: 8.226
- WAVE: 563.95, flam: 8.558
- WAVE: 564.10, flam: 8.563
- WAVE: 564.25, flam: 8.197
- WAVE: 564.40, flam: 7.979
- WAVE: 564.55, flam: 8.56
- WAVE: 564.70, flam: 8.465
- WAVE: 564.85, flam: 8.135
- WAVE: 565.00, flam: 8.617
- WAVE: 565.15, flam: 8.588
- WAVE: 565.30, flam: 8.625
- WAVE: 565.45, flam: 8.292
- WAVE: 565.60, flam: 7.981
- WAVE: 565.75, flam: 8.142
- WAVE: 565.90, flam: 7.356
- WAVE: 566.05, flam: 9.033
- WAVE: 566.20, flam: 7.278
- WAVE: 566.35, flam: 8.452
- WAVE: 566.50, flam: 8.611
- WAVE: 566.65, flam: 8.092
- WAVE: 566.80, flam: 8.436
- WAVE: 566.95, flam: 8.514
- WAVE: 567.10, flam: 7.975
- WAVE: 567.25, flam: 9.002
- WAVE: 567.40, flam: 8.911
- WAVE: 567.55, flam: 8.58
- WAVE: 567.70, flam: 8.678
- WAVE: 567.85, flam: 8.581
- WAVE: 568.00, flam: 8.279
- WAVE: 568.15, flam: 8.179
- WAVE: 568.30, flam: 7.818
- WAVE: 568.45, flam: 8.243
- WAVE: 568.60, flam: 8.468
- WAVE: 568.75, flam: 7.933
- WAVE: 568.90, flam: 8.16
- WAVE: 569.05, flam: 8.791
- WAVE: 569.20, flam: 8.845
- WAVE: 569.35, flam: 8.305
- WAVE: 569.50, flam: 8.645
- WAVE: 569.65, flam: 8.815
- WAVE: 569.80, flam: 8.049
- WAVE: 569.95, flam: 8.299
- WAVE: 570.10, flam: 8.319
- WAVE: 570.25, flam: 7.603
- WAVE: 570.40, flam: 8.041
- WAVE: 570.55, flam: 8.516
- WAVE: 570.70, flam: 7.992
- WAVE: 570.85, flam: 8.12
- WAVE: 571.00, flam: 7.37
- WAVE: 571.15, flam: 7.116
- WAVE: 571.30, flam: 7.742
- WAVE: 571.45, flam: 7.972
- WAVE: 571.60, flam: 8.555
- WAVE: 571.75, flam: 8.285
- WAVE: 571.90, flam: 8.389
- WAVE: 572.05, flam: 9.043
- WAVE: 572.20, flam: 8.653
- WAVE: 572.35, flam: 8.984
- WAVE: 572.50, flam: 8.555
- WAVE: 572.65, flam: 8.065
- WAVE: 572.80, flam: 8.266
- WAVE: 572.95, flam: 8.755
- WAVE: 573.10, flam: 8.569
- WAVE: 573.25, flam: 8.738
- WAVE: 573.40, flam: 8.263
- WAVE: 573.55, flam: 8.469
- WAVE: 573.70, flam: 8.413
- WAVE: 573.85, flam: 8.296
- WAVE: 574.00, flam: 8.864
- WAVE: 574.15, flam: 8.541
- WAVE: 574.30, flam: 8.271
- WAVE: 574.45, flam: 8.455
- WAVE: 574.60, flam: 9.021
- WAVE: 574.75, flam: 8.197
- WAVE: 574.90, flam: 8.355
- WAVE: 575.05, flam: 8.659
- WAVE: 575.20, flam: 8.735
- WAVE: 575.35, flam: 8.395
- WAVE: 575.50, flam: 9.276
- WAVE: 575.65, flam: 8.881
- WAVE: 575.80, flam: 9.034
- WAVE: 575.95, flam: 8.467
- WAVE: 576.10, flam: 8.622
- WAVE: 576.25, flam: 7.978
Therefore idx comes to 0.06 nm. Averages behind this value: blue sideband 8.31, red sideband 8.48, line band 8.18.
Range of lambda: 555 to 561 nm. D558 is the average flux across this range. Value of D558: 7.81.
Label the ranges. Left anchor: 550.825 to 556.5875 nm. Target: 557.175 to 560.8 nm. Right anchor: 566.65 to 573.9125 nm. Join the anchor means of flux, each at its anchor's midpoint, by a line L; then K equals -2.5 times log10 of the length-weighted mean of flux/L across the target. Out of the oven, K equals 0.066 mag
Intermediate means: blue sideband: 8.07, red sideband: 8.34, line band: 7.67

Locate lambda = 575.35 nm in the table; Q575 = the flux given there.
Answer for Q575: 8.395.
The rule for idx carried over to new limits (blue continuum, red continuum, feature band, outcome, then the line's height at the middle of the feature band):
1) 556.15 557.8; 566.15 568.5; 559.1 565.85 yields 0.02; 8.05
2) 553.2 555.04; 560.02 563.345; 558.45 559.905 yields 0.13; 8.05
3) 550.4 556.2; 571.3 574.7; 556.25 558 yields 0.08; 8.14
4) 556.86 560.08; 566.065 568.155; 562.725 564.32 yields -0.05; 8.09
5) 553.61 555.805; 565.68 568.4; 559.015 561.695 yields 0.16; 8.28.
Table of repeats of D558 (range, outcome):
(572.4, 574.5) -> 8.47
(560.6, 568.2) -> 8.22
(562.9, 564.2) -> 8.33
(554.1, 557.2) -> 8.05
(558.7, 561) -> 7.68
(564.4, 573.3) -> 8.32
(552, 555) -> 8.18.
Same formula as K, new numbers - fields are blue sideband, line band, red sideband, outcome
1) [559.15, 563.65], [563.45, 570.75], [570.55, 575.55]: -0.03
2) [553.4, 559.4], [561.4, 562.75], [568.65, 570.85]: 0.07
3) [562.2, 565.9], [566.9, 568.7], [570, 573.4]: -0.03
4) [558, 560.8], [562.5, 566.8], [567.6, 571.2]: -0.05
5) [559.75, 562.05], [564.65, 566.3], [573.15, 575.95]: -0.02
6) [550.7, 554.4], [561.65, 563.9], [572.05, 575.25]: 0.03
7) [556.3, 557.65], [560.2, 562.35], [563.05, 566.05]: 0.01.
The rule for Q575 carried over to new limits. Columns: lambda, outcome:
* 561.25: 8.514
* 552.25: 8.732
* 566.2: 7.278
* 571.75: 8.285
